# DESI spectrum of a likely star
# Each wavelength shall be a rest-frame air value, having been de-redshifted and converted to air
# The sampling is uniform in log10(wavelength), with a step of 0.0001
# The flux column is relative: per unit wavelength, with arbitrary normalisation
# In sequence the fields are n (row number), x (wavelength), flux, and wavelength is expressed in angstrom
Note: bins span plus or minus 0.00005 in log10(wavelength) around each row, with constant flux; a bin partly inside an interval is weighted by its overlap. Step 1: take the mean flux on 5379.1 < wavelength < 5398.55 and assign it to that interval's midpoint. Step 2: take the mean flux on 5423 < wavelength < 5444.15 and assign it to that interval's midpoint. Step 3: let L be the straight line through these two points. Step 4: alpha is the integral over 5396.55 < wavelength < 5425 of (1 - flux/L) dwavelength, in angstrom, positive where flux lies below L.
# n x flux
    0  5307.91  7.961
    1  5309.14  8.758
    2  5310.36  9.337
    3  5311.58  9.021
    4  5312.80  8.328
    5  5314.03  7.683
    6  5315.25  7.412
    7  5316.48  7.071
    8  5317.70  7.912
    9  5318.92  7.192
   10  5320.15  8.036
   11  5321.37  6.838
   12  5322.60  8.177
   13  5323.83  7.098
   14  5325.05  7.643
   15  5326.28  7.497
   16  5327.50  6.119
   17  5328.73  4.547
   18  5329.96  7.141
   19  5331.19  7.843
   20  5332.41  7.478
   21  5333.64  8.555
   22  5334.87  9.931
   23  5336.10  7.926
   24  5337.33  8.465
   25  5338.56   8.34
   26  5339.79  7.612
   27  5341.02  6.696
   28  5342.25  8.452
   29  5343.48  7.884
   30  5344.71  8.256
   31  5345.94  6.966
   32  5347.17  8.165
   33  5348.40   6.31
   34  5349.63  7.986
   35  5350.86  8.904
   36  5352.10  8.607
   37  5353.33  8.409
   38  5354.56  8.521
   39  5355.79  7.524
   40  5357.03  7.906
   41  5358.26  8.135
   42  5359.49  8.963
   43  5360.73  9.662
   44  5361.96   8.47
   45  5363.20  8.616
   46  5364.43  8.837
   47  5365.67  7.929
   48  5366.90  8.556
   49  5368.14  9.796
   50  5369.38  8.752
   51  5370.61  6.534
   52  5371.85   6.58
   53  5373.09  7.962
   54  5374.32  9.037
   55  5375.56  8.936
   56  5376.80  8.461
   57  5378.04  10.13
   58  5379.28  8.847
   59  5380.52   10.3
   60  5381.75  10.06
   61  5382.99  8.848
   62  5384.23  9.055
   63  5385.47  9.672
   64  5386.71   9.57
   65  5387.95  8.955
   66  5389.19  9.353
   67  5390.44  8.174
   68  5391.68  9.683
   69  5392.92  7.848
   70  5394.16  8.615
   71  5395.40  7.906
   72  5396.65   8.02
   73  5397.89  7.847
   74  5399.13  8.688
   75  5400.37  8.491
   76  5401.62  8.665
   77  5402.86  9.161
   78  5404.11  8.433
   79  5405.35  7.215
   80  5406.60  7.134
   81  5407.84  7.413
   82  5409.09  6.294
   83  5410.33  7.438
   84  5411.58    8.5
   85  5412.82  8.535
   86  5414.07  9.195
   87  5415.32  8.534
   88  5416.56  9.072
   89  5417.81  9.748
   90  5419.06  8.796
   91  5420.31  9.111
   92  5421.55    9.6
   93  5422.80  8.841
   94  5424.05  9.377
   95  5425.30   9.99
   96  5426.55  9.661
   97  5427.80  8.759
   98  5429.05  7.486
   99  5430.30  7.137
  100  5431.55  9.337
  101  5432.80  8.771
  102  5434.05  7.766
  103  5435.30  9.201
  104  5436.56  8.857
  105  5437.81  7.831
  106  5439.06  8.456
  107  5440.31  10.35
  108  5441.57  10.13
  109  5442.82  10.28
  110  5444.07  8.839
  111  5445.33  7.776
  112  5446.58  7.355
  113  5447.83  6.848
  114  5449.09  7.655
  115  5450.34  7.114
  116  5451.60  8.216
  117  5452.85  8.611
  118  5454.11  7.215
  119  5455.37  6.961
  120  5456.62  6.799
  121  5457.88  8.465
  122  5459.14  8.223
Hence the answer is 1.5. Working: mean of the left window 8.92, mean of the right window 8.95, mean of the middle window 8.47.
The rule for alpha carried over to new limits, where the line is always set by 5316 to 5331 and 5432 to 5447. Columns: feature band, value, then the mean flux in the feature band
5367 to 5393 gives -3.1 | 8.9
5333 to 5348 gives -1.4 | 8.07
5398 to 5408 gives 0.1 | 8.17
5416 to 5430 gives -0.8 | 9.08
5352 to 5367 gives -1.6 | 8.47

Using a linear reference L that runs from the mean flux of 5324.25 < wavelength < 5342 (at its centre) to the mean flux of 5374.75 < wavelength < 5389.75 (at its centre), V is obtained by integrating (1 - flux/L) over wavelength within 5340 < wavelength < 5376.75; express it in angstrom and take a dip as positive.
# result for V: 1.3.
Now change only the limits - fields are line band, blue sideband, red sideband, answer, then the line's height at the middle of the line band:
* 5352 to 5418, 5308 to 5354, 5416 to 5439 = -1.29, 8.38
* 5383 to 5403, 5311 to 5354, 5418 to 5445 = -0.56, 8.49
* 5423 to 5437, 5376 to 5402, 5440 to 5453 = -0.32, 8.56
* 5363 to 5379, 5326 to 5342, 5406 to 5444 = -0.86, 8.04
